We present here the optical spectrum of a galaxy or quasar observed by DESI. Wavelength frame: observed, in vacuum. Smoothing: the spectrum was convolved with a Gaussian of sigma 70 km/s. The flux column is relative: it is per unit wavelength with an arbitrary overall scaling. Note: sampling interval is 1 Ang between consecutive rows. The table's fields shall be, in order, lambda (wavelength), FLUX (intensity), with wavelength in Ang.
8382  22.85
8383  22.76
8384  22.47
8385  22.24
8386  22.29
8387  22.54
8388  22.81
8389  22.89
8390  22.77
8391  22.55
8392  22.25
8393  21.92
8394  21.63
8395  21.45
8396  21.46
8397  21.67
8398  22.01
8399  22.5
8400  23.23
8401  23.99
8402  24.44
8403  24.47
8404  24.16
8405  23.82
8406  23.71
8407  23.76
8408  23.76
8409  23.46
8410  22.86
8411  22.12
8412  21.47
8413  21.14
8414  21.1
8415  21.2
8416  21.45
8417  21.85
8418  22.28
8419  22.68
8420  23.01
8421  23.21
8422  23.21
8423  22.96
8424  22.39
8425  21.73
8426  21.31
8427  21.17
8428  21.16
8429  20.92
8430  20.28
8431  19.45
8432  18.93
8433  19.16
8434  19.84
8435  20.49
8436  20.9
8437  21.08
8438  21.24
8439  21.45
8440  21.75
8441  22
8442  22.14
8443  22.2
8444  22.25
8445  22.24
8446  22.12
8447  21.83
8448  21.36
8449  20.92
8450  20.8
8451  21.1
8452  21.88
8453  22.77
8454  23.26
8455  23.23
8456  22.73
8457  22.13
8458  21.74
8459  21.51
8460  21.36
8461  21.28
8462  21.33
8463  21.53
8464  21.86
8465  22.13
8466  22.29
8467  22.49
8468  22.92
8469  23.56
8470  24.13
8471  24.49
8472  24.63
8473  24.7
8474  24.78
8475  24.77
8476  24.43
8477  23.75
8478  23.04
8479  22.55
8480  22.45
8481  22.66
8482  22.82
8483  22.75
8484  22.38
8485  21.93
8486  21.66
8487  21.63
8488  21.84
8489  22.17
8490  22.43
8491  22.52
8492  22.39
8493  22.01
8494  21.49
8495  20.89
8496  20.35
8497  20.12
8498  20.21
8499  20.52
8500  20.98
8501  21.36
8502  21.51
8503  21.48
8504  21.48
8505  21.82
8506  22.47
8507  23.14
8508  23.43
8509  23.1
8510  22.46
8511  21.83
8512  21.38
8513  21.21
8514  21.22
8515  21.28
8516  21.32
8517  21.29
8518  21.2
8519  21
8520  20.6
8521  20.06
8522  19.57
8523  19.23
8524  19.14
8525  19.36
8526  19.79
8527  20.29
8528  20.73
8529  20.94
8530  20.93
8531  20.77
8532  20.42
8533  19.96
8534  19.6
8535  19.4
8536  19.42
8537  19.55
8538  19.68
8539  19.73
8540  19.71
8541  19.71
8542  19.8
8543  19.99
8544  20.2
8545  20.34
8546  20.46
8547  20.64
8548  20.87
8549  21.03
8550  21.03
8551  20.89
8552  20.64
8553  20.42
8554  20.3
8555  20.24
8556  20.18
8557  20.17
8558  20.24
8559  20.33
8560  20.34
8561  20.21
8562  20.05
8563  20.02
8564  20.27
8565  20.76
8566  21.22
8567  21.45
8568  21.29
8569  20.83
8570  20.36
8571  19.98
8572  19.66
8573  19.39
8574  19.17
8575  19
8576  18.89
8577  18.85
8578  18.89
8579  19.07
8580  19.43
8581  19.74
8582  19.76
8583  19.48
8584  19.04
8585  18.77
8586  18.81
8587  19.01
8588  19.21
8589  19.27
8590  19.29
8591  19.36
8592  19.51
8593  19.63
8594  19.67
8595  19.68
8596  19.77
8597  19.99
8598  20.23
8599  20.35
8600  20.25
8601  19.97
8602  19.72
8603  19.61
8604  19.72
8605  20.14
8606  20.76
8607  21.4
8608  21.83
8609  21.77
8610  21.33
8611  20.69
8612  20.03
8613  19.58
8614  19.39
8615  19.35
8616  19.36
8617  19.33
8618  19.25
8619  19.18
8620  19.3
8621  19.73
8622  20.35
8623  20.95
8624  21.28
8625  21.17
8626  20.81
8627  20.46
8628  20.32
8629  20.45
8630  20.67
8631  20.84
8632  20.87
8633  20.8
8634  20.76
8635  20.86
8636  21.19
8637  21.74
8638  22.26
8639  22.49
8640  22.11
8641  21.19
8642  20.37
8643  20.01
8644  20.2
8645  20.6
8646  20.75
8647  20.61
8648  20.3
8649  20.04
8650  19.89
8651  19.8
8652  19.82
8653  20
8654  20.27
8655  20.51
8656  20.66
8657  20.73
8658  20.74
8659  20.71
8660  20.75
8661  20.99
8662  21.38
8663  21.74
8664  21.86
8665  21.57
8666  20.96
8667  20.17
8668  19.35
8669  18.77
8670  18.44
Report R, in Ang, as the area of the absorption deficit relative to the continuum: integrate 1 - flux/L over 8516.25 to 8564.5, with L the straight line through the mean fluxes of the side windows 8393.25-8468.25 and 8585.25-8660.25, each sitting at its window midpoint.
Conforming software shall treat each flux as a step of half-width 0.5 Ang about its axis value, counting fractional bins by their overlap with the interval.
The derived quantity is 1.8 Ang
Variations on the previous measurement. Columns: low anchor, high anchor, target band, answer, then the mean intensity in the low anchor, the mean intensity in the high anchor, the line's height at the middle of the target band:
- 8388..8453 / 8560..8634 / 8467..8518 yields -2.7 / 22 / 20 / 21.2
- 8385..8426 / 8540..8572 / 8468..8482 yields -1.4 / 22.6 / 20.4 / 21.6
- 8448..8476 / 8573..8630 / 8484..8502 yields 0.4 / 22.6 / 19.8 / 22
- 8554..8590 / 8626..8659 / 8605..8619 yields 0.0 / 19.8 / 20.7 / 20.3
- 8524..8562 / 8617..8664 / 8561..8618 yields 1.5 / 20.2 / 20.6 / 20.4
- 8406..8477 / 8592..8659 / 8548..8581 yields 1.3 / 22.1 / 20.4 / 21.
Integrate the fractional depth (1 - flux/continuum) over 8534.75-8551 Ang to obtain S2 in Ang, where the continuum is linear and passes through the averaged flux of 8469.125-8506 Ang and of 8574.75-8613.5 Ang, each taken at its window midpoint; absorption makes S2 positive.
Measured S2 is 0.7 Ang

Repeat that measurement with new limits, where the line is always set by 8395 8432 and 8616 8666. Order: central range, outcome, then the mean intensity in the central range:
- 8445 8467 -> 0.12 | 21.9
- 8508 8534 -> 0.89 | 20.8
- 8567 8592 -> 1.92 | 19.5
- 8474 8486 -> -0.68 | 23.1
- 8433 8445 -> 0.43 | 21.3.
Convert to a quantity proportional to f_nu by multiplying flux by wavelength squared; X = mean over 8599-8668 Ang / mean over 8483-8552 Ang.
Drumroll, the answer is 1.01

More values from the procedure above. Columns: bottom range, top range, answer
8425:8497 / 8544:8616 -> 0.94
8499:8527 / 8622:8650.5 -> 1.01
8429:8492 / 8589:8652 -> 0.96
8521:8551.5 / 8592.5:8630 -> 1.02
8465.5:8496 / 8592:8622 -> 0.90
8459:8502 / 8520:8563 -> 0.91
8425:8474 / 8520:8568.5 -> 0.95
